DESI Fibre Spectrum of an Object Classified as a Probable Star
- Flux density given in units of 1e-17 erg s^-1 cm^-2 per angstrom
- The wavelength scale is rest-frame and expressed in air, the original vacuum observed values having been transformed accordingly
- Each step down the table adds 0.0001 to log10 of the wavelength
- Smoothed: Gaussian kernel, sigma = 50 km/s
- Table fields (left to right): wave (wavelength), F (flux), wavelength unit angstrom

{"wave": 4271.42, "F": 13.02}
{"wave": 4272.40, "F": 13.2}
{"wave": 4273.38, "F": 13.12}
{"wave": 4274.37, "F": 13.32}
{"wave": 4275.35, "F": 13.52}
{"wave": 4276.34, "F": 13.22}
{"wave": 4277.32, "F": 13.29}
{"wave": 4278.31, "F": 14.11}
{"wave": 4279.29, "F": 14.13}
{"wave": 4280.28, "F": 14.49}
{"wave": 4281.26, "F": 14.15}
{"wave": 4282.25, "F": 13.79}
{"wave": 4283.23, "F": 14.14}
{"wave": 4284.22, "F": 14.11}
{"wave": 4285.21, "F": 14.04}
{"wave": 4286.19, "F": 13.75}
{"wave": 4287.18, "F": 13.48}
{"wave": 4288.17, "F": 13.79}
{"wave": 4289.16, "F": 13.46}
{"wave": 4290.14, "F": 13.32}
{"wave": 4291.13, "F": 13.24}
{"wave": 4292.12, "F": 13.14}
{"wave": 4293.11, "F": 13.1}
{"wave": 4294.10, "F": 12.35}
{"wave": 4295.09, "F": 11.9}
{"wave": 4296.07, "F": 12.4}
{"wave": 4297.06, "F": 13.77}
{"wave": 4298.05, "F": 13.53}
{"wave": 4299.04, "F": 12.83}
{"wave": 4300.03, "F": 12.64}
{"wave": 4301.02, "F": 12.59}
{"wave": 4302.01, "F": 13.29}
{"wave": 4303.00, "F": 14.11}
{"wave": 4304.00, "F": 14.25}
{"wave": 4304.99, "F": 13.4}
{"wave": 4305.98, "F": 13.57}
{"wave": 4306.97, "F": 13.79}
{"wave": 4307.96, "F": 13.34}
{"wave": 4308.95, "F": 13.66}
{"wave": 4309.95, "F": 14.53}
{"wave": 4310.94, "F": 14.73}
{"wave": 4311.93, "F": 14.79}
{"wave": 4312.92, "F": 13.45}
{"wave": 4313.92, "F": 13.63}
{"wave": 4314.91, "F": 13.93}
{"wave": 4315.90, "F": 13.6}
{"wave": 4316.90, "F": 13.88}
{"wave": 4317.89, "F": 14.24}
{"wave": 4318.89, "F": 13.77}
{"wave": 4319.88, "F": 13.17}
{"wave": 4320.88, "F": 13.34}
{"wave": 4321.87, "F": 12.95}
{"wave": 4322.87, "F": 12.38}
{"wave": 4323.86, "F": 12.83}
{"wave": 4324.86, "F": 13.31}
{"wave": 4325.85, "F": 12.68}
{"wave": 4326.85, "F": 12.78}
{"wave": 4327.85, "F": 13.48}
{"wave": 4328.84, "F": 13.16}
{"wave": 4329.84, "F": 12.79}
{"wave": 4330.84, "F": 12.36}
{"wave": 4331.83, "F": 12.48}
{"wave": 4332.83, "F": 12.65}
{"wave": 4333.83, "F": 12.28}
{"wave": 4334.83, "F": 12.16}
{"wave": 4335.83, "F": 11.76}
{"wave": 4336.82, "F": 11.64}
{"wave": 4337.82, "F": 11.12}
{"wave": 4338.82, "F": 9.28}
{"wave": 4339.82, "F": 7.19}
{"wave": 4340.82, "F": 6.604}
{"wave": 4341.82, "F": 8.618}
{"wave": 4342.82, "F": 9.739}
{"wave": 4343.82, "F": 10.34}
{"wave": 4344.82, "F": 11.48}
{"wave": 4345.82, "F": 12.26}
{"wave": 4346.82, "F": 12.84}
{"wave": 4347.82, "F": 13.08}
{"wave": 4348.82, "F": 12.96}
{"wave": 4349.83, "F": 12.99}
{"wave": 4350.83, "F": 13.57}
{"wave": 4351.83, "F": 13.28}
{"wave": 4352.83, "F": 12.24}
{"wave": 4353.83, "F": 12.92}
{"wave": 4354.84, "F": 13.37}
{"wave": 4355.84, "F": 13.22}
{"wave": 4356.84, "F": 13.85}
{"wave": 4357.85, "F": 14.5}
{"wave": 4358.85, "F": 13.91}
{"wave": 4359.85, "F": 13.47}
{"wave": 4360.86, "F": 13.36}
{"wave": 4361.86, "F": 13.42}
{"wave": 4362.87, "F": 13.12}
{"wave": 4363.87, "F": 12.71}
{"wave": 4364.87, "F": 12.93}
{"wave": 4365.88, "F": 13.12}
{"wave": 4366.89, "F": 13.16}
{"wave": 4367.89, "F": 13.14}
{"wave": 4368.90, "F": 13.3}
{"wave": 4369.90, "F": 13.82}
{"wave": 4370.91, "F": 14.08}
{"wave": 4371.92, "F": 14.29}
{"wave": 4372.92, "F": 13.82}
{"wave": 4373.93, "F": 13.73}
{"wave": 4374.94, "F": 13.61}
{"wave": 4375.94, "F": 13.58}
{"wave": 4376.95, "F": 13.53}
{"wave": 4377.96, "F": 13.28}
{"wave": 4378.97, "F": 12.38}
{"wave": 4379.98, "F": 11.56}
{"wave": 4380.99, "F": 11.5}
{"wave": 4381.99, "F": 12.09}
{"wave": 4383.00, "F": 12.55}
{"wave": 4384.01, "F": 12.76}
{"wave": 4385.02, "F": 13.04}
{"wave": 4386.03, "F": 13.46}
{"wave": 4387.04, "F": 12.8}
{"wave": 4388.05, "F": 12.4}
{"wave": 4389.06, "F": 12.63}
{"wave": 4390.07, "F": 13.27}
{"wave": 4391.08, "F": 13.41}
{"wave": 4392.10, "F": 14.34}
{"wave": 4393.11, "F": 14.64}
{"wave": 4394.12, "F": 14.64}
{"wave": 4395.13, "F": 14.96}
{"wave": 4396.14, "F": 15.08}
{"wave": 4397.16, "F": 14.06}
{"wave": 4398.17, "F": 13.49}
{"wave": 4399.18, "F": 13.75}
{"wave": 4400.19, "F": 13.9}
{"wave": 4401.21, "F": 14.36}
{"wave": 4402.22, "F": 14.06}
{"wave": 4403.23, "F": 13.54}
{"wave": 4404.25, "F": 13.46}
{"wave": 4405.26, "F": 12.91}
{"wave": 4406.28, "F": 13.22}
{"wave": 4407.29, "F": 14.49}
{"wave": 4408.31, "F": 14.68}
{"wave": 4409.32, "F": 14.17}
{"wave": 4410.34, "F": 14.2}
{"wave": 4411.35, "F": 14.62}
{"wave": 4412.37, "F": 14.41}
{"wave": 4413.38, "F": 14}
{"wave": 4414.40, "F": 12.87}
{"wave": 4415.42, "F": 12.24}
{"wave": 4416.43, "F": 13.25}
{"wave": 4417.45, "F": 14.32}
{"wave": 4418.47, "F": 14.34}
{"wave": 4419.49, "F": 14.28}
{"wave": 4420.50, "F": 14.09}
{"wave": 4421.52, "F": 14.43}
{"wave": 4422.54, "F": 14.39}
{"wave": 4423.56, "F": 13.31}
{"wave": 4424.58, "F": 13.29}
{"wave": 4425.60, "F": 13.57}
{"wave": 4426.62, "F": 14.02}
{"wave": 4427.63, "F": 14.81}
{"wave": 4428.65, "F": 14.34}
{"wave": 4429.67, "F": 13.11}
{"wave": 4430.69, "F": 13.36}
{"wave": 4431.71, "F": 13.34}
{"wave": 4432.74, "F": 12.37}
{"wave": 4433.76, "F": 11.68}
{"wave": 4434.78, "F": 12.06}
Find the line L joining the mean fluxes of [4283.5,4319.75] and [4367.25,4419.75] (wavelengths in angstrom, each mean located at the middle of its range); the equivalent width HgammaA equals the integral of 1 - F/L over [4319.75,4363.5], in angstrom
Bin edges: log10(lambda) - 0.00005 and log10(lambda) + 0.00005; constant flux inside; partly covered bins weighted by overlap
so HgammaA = 4.1 angstrom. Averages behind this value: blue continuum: 13.5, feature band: 12.3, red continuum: 13.6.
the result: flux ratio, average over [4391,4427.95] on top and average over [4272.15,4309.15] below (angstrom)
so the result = 1.04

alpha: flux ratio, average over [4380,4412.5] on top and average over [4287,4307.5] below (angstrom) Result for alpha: 1.03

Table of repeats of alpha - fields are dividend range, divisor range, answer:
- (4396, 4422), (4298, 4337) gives 1.05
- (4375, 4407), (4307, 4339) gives 1.03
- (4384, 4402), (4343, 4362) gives 1.06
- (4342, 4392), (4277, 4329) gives 0.96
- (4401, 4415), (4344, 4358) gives 1.08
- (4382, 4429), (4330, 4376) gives 1.11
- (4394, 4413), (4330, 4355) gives 1.22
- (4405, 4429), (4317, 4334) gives 1.07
